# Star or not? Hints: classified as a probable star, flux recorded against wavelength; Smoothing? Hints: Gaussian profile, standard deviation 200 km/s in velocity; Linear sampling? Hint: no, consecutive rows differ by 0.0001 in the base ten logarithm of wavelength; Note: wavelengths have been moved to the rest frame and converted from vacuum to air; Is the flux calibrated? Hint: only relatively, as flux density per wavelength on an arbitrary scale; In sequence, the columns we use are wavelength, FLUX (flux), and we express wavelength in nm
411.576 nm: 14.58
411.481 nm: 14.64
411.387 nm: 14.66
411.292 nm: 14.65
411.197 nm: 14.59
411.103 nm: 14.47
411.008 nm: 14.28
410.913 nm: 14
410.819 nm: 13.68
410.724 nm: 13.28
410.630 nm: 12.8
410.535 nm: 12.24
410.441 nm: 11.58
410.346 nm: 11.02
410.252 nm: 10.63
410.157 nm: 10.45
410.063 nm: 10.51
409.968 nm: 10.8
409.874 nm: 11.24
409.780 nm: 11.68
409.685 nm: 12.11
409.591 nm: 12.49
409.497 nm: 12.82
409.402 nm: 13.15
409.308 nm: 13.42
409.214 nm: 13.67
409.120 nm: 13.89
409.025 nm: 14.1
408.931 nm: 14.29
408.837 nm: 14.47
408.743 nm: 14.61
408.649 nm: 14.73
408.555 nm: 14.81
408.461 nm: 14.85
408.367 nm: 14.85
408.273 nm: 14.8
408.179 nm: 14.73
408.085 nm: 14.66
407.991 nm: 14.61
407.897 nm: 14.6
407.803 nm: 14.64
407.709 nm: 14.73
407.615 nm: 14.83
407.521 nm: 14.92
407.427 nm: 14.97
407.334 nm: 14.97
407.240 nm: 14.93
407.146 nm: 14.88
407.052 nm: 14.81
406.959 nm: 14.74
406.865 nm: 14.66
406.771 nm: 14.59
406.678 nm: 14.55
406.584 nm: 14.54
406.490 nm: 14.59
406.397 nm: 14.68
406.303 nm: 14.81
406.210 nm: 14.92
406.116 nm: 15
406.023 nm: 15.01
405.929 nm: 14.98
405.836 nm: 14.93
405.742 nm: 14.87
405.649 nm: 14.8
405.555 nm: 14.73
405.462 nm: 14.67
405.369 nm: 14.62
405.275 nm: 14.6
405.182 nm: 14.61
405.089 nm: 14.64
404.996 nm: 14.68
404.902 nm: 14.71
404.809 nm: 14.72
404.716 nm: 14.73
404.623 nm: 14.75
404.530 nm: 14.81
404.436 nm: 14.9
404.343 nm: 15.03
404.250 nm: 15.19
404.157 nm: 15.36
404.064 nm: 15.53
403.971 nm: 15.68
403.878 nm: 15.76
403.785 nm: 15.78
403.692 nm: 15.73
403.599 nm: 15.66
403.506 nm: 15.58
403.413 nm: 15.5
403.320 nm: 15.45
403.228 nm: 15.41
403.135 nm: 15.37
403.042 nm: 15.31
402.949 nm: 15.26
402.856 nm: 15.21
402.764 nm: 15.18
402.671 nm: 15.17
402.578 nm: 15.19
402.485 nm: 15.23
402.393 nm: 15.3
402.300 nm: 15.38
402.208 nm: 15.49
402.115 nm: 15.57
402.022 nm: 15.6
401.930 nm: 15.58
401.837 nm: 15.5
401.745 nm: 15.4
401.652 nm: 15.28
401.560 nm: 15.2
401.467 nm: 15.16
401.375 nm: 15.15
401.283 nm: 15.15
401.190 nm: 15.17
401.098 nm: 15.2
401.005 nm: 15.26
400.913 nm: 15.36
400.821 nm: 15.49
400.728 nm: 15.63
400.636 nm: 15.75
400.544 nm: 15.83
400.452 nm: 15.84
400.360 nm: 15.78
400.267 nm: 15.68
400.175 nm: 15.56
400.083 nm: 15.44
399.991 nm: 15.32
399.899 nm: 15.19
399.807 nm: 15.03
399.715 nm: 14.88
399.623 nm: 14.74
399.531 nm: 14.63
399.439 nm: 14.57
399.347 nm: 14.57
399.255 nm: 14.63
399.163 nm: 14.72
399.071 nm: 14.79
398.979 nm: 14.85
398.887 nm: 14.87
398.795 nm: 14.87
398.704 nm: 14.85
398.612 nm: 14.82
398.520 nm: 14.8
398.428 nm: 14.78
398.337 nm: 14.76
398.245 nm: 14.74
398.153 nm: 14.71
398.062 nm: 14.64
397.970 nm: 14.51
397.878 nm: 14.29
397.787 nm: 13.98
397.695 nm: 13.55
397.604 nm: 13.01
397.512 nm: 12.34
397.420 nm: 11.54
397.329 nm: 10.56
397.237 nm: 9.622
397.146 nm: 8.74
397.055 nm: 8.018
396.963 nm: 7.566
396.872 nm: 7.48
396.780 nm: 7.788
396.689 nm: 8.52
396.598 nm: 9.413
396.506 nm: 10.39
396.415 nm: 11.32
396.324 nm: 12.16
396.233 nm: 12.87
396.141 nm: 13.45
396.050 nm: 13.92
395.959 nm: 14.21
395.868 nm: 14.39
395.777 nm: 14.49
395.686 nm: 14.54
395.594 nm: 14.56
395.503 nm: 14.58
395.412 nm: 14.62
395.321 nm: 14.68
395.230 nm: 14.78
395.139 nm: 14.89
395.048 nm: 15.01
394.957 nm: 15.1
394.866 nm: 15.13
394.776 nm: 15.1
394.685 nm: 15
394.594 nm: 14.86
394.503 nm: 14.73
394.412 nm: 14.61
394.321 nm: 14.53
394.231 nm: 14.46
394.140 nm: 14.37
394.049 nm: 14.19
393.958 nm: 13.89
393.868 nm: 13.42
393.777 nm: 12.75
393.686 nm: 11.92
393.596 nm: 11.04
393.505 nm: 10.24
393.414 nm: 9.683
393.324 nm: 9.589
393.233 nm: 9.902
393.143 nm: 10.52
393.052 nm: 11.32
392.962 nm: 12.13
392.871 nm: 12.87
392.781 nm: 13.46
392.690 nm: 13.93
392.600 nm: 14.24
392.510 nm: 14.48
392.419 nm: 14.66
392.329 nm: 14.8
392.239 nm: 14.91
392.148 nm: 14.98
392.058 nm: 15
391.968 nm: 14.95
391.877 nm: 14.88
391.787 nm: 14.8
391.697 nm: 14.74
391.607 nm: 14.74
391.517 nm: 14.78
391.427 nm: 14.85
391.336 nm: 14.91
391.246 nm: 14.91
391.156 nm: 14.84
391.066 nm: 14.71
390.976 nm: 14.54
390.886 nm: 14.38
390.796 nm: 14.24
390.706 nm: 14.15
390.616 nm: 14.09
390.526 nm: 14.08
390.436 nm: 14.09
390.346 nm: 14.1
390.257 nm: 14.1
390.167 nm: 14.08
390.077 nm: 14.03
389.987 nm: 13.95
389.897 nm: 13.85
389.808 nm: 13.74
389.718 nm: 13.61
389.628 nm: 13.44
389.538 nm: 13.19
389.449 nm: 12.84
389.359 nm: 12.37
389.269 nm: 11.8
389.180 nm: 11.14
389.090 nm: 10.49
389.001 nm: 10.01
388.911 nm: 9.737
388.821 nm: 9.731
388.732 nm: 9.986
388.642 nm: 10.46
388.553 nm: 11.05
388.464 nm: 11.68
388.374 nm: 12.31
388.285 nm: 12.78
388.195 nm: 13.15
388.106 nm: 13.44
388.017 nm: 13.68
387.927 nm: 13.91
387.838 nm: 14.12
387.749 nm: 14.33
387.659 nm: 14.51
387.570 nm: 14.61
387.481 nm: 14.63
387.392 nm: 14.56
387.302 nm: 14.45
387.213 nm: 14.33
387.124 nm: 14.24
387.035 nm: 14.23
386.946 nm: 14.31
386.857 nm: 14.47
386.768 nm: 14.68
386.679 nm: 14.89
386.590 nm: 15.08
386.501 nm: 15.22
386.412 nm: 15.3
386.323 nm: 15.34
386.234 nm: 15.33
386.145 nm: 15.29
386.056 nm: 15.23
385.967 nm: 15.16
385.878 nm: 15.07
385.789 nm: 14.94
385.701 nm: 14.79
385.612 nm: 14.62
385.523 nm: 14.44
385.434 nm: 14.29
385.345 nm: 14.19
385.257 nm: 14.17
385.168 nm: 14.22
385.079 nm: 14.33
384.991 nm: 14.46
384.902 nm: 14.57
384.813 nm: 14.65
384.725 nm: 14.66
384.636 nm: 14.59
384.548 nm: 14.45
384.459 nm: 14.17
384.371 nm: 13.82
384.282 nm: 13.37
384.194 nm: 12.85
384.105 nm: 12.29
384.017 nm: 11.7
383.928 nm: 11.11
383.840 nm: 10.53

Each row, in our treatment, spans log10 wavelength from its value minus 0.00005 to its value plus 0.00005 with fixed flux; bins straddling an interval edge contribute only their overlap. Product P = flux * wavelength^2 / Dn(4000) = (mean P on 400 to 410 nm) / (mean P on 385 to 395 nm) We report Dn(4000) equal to 1.2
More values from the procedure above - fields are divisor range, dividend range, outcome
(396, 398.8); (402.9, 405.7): 1.29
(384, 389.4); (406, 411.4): 1.13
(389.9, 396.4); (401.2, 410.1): 1.12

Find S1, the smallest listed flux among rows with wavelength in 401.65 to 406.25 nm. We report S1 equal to 14.6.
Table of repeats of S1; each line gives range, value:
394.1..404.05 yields 7.48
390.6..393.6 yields 9.589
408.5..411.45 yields 10.45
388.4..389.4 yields 9.731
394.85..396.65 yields 9.413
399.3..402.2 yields 14.57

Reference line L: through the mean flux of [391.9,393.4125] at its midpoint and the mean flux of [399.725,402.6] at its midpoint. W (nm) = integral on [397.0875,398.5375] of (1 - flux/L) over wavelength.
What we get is 0.145 nm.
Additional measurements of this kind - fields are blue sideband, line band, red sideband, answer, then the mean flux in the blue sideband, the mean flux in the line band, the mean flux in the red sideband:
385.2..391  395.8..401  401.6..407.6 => 0.37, 13.7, 13.5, 15.1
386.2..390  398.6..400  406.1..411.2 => -0.13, 13.3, 14.8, 13.8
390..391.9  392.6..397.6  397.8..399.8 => 0.71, 14.5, 12.5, 14.7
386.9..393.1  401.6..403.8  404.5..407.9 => -0.14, 13.6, 15.4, 14.8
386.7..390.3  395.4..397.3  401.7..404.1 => 0.38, 13.1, 11.5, 15.5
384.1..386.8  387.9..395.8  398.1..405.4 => 0.71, 14.6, 13.5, 15.2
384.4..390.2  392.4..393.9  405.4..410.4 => 0.19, 13.7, 12.1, 14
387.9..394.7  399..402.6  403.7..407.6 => -0.23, 13.3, 15.3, 14.9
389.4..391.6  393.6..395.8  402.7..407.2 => 0.01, 14.2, 14.4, 15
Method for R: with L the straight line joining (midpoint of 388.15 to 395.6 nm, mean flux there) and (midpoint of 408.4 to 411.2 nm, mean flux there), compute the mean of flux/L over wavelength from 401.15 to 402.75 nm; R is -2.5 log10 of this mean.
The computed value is -0.16 mag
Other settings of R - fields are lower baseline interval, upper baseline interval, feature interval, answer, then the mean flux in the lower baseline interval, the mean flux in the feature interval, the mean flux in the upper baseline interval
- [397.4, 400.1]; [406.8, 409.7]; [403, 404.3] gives -0.08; 14.5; 15.5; 14.4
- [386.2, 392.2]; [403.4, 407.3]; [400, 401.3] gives -0.07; 13.7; 15.5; 15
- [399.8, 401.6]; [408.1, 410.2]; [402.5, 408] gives -0.05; 15.4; 15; 13.3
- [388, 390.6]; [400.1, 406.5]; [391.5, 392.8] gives -0.12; 12.5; 14.6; 15.2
